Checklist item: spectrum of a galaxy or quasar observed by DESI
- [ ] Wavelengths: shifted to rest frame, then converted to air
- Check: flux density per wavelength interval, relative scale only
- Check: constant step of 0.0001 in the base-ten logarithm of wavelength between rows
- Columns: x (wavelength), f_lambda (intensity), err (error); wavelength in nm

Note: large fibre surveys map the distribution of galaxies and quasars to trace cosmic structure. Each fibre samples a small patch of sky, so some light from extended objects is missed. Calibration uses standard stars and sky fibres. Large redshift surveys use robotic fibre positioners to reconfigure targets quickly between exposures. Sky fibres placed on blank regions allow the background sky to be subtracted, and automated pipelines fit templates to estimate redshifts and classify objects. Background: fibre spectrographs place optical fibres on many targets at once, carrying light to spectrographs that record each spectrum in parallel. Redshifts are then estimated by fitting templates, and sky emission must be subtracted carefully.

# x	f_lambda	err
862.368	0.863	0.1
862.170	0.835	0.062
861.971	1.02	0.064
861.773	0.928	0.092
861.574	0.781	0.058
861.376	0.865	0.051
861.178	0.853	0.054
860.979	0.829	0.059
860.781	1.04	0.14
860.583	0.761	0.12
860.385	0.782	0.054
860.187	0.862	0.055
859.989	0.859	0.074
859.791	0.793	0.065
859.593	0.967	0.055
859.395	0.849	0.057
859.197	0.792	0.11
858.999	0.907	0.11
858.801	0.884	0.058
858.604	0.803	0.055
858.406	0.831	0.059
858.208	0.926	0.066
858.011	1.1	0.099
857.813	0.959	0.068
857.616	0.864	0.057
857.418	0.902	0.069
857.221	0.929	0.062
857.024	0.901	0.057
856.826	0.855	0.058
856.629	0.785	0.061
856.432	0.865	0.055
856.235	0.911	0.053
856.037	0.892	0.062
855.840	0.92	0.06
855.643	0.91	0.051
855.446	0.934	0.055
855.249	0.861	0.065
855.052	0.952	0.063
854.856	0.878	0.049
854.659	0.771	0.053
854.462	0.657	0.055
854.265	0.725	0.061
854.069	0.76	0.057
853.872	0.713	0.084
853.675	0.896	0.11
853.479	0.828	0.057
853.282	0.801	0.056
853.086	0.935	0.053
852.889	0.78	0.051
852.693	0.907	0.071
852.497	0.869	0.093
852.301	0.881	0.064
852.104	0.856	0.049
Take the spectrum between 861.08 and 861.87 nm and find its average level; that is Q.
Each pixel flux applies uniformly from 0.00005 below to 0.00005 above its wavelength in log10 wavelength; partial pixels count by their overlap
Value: 0.857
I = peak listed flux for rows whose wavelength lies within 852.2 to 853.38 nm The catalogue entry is 0.935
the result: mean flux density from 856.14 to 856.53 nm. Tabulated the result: 0.888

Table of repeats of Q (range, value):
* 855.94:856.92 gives 0.861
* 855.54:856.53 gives 0.899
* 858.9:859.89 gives 0.861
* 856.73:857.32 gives 0.895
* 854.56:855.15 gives 0.867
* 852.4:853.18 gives 0.873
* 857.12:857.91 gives 0.914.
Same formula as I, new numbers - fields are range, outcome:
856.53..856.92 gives 0.855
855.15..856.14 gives 0.934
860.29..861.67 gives 1.04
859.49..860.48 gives 0.967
